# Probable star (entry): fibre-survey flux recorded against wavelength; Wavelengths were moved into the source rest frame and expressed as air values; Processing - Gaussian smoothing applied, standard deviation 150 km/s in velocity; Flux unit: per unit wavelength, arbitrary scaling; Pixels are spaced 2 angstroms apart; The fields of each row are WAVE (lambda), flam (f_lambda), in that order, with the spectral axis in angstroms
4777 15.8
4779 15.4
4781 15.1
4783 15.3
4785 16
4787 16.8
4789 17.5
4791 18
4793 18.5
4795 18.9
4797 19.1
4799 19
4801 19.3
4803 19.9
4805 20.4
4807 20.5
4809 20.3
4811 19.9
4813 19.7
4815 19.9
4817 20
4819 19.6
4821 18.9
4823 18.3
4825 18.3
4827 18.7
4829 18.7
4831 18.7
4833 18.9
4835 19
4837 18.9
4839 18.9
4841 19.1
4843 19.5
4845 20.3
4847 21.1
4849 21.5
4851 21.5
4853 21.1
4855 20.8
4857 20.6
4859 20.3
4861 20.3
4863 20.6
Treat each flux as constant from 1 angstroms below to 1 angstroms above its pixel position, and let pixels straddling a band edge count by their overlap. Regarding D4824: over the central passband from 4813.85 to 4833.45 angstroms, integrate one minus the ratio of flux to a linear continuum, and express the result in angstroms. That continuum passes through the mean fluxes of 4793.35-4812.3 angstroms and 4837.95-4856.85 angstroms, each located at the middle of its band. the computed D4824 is 1.0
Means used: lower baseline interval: 19.7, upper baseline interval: 20.4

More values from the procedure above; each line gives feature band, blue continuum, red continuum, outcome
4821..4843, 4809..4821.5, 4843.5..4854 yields 1.7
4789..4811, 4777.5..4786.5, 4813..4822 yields -2.1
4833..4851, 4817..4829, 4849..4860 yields 0.2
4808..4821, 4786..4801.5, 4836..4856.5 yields -0.5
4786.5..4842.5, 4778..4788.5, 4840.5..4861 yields -3.5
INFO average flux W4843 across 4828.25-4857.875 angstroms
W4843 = 19.9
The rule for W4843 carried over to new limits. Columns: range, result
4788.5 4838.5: 19.2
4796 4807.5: 19.7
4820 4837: 18.7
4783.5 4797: 17.6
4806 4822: 19.9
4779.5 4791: 16.3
